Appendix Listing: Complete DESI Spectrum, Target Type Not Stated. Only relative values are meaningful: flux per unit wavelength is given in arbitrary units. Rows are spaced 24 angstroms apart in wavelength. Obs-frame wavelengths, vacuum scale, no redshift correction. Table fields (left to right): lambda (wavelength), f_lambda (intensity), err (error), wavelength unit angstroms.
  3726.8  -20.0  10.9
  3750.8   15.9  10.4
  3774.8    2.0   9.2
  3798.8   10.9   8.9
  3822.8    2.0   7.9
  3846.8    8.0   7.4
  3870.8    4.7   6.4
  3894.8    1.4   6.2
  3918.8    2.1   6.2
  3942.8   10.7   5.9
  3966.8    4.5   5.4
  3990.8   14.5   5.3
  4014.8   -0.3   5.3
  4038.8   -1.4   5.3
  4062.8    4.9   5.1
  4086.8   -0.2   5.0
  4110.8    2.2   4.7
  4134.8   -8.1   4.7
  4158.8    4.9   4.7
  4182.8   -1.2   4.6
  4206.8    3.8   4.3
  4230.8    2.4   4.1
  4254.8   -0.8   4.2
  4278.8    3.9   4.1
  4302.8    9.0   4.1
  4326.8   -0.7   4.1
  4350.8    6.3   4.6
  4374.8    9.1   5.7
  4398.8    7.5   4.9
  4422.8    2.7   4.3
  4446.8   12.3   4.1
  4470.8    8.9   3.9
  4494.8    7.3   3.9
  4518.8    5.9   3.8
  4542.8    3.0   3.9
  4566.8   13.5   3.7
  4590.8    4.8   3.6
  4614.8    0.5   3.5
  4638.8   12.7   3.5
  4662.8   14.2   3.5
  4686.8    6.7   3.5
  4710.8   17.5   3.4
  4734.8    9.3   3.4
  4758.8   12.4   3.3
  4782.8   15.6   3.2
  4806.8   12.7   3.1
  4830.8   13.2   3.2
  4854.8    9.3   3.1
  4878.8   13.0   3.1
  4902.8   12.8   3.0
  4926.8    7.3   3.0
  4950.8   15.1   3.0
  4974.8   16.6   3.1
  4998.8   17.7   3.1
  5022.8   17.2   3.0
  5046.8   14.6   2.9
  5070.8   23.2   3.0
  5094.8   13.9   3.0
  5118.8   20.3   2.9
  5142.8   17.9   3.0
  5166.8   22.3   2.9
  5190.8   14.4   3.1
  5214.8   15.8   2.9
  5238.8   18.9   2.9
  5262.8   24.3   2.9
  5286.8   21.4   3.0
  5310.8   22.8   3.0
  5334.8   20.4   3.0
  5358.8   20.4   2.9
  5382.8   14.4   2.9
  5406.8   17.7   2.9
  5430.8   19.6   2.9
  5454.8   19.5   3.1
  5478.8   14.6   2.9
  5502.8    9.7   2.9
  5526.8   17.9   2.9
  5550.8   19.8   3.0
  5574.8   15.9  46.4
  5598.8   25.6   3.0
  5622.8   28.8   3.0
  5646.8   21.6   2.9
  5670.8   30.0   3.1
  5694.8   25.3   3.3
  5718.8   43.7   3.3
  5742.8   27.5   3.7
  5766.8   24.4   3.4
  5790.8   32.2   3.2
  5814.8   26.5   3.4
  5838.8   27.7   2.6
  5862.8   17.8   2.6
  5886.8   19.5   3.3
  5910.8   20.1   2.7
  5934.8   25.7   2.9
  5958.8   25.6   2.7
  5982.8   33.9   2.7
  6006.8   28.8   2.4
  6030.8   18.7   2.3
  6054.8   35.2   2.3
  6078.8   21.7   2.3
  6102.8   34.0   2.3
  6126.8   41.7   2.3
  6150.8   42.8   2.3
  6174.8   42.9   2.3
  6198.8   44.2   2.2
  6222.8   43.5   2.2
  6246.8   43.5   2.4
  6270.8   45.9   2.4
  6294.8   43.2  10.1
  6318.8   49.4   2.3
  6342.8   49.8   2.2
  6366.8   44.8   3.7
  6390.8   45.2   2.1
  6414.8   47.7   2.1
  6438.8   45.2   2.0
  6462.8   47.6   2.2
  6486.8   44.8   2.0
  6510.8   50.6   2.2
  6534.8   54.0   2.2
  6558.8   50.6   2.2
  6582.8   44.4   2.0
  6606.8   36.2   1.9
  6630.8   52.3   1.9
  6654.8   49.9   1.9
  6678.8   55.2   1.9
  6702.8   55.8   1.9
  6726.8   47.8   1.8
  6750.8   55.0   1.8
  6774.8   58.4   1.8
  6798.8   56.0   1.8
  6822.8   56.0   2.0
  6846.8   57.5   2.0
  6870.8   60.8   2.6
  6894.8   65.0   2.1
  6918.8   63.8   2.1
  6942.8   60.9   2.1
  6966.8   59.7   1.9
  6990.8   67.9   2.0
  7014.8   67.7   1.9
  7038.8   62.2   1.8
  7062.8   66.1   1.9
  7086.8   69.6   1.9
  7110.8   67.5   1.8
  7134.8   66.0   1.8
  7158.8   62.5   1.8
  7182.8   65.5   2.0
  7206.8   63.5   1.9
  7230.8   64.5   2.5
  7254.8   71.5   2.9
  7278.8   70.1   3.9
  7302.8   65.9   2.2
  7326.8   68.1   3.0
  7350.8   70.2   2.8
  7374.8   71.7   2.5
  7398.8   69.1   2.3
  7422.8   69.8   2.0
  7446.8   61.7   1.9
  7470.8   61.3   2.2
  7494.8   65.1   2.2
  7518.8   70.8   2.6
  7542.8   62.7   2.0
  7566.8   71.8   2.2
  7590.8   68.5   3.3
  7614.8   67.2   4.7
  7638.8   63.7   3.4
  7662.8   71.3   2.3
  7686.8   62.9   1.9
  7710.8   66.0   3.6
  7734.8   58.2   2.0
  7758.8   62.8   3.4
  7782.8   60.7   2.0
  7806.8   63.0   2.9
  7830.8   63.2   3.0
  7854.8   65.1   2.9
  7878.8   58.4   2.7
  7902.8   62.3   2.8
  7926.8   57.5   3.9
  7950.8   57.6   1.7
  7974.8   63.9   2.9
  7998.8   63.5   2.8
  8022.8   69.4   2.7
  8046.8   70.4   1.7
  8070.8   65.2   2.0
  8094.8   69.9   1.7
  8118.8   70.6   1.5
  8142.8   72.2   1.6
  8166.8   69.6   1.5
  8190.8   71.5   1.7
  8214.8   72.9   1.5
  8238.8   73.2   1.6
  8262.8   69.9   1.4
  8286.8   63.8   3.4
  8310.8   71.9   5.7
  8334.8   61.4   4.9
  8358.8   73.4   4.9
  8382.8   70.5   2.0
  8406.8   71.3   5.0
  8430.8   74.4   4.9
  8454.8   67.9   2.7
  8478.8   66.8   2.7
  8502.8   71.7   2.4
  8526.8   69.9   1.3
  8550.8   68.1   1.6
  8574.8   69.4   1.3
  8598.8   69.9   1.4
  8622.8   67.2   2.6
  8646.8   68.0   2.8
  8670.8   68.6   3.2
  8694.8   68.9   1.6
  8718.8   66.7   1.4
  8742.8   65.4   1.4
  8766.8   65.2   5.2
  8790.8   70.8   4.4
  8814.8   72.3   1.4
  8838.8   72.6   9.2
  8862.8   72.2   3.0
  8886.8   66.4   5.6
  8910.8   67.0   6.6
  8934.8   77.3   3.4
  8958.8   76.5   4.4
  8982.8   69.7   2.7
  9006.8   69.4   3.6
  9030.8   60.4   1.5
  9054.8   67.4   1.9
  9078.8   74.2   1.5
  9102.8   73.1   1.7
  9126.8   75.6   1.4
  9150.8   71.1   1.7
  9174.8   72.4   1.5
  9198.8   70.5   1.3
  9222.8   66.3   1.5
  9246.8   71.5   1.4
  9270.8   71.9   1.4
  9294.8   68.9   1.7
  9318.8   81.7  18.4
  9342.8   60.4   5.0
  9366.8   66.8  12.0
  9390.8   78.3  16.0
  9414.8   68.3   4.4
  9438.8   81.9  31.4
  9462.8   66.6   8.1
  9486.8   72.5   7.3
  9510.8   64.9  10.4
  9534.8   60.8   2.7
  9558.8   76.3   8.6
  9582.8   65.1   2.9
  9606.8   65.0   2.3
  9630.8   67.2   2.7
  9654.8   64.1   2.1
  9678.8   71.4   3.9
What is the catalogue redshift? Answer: 0.53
